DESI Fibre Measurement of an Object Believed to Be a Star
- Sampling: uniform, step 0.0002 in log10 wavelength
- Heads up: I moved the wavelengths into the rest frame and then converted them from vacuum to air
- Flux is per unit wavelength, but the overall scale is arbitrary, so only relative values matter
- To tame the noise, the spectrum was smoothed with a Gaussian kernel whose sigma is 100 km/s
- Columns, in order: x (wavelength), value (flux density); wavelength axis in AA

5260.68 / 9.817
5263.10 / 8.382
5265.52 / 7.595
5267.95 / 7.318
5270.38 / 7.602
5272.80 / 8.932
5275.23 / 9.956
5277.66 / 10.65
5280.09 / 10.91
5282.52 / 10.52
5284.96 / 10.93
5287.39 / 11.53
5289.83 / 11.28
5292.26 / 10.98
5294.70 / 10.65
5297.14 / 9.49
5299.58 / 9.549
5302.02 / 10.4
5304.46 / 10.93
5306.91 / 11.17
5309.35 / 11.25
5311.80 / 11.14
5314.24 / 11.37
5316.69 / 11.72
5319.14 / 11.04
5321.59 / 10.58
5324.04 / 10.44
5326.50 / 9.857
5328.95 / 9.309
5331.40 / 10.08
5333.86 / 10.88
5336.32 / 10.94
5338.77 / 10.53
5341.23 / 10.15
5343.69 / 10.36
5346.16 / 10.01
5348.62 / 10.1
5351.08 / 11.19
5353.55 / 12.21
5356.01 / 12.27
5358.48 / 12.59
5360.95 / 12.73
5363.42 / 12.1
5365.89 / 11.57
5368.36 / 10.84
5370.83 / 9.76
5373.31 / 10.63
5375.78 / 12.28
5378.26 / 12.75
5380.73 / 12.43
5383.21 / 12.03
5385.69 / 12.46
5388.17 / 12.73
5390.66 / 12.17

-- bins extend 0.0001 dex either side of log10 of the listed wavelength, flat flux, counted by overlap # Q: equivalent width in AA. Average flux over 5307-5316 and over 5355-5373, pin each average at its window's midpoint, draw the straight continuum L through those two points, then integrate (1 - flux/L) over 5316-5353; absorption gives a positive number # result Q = 3.0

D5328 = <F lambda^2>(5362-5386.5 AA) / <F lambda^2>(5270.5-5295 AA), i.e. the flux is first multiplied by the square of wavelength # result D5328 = 1.15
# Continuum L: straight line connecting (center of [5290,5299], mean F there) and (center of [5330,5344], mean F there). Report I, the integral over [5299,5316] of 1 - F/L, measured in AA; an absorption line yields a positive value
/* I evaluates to -0.8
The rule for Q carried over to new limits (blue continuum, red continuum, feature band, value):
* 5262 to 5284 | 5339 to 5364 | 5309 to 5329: -0.8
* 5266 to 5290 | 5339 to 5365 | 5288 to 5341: -0.4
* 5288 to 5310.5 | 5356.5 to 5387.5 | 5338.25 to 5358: 0.9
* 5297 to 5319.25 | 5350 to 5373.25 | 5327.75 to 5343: 1.3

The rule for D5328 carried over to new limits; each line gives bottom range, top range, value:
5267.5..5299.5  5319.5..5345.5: 1.04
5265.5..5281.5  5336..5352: 1.17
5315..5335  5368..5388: 1.14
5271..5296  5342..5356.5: 1.06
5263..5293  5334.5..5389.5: 1.21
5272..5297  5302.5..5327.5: 1.04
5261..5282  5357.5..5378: 1.33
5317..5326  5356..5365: 1.17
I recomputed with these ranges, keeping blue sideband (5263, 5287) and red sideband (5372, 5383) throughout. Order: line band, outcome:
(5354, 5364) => -0.77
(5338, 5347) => 0.69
